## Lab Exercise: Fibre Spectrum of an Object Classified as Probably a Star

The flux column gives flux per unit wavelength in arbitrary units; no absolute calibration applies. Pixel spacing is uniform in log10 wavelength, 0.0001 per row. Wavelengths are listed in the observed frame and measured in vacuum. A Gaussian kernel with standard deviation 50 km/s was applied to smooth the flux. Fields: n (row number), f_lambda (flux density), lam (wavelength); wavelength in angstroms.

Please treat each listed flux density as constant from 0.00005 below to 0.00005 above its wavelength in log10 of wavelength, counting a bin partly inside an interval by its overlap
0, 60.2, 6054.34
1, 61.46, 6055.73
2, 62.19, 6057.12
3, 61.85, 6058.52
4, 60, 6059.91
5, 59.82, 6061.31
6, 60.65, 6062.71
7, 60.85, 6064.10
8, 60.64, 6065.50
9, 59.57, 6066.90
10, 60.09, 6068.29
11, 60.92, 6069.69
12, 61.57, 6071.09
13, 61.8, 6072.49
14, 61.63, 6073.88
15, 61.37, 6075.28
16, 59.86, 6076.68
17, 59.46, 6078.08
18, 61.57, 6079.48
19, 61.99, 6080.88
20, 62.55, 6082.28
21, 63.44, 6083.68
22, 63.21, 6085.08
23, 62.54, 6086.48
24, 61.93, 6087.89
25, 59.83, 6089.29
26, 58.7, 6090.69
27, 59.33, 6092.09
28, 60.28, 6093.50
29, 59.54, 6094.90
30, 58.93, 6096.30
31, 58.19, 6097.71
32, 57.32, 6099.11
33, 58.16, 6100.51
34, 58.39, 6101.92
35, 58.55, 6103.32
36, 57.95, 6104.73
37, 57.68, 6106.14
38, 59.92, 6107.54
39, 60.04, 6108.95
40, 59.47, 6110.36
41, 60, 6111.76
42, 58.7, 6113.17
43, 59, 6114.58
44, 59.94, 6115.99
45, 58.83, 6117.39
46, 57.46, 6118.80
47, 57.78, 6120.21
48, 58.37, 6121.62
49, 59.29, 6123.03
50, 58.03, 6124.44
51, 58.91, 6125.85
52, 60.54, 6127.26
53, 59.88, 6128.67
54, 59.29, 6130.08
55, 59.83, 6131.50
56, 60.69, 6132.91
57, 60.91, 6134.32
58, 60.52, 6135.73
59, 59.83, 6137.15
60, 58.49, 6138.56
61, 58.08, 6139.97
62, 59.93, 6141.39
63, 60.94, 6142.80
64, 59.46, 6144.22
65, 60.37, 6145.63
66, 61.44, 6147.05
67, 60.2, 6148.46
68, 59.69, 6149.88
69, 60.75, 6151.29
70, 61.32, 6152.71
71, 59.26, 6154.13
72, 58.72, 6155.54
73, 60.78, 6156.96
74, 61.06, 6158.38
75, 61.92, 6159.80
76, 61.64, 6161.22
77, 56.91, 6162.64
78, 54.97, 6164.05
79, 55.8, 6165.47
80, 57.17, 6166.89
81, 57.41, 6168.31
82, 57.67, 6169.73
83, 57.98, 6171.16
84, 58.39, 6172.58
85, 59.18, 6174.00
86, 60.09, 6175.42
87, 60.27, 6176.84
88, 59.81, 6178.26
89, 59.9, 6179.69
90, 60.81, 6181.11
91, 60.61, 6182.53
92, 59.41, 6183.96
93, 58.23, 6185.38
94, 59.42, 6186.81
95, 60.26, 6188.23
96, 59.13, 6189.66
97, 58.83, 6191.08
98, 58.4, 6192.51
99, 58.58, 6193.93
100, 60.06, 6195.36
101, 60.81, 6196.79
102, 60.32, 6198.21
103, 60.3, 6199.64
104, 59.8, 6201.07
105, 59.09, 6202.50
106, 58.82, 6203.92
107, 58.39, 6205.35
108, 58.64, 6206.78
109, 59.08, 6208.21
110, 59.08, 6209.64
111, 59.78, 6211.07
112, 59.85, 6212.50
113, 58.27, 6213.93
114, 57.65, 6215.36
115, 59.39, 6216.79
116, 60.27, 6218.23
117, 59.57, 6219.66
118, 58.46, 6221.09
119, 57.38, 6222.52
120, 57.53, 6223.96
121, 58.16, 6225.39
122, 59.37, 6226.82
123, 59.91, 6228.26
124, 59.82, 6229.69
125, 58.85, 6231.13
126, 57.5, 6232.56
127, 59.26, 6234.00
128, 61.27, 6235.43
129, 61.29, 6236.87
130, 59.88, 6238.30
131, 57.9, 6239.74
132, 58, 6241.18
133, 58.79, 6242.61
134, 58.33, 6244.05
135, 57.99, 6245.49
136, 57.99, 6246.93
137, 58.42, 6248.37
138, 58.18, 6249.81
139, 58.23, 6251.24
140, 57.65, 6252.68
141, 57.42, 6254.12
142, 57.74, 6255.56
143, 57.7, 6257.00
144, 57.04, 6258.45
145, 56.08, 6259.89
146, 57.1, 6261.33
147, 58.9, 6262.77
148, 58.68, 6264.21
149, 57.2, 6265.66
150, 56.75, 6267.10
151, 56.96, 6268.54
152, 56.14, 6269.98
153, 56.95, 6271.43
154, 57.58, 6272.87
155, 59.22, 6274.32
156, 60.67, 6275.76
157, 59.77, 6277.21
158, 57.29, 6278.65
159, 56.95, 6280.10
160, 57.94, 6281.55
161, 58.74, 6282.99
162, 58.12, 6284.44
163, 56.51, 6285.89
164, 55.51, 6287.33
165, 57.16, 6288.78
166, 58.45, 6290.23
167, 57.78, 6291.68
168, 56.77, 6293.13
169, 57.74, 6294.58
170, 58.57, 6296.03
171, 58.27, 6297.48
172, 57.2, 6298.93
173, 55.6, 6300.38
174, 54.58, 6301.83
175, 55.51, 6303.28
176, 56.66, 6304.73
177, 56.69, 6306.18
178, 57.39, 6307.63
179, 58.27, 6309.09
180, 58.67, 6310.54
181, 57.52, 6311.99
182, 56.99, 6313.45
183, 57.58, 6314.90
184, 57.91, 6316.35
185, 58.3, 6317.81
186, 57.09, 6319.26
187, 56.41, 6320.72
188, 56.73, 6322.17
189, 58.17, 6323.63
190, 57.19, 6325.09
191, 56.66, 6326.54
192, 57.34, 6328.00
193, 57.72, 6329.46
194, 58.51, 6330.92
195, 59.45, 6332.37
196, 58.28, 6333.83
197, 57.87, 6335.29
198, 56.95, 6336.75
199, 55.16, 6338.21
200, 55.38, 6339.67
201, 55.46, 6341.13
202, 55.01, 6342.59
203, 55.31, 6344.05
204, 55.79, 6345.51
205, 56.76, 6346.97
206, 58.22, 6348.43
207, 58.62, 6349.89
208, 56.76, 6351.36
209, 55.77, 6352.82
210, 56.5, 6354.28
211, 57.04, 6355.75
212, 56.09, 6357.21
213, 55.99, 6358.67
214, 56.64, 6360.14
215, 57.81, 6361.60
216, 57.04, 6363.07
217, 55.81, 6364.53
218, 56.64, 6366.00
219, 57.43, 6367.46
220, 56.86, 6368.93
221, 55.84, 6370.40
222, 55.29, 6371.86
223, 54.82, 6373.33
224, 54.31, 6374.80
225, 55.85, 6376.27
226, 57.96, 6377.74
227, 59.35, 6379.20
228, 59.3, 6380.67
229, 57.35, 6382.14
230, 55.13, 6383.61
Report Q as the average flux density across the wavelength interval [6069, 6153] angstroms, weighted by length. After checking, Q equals 59.9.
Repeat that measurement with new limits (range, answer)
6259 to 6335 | 57.5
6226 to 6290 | 58.2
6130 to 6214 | 59.5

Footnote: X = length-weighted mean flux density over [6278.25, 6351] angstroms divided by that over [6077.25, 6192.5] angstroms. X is 1.0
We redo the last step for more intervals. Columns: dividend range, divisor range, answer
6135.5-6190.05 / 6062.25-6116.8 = 0.99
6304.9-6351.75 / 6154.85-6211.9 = 0.97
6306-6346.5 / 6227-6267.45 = 0.98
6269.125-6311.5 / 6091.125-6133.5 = 0.97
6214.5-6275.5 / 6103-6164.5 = 0.98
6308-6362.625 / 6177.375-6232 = 0.96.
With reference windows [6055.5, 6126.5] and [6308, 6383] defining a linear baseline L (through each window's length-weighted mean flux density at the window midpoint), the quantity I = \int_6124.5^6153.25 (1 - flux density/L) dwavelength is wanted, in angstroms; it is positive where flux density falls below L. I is -0.3 angstroms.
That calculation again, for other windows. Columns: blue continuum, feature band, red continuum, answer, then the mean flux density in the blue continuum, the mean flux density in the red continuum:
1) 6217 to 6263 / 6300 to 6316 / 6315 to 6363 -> 0.1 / 58.5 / 57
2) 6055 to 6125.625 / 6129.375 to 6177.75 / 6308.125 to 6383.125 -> -0.2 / 60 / 57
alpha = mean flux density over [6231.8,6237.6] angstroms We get 59.9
